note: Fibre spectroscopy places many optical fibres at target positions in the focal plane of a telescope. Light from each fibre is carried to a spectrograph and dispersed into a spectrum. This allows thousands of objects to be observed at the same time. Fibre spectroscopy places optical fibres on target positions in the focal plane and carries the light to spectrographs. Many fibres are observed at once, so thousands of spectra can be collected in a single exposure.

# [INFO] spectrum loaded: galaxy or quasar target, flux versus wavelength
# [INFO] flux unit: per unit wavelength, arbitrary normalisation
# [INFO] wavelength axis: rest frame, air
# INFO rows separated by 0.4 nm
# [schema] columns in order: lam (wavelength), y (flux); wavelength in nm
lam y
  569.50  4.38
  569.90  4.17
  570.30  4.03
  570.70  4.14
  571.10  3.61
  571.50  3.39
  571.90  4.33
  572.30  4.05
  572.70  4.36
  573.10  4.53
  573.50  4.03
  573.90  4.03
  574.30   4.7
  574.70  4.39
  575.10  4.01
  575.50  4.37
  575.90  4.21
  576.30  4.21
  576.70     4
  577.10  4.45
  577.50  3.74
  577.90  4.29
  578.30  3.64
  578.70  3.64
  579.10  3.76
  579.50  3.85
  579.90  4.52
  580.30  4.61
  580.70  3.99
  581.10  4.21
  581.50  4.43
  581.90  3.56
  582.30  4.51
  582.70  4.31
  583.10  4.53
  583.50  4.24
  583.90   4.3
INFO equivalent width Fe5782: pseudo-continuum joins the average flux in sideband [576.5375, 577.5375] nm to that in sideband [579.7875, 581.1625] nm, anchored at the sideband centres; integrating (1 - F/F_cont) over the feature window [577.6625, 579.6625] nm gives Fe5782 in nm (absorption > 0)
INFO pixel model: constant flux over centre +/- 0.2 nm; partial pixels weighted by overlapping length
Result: 0.18 nm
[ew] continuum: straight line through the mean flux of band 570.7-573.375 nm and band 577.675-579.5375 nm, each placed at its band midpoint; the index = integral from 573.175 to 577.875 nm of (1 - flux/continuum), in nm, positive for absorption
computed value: -0.32 nm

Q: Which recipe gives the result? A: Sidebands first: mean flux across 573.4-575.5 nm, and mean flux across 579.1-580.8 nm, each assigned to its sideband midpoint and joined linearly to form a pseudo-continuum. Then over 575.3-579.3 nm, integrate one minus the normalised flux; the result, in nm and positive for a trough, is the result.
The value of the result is 0.19 nm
